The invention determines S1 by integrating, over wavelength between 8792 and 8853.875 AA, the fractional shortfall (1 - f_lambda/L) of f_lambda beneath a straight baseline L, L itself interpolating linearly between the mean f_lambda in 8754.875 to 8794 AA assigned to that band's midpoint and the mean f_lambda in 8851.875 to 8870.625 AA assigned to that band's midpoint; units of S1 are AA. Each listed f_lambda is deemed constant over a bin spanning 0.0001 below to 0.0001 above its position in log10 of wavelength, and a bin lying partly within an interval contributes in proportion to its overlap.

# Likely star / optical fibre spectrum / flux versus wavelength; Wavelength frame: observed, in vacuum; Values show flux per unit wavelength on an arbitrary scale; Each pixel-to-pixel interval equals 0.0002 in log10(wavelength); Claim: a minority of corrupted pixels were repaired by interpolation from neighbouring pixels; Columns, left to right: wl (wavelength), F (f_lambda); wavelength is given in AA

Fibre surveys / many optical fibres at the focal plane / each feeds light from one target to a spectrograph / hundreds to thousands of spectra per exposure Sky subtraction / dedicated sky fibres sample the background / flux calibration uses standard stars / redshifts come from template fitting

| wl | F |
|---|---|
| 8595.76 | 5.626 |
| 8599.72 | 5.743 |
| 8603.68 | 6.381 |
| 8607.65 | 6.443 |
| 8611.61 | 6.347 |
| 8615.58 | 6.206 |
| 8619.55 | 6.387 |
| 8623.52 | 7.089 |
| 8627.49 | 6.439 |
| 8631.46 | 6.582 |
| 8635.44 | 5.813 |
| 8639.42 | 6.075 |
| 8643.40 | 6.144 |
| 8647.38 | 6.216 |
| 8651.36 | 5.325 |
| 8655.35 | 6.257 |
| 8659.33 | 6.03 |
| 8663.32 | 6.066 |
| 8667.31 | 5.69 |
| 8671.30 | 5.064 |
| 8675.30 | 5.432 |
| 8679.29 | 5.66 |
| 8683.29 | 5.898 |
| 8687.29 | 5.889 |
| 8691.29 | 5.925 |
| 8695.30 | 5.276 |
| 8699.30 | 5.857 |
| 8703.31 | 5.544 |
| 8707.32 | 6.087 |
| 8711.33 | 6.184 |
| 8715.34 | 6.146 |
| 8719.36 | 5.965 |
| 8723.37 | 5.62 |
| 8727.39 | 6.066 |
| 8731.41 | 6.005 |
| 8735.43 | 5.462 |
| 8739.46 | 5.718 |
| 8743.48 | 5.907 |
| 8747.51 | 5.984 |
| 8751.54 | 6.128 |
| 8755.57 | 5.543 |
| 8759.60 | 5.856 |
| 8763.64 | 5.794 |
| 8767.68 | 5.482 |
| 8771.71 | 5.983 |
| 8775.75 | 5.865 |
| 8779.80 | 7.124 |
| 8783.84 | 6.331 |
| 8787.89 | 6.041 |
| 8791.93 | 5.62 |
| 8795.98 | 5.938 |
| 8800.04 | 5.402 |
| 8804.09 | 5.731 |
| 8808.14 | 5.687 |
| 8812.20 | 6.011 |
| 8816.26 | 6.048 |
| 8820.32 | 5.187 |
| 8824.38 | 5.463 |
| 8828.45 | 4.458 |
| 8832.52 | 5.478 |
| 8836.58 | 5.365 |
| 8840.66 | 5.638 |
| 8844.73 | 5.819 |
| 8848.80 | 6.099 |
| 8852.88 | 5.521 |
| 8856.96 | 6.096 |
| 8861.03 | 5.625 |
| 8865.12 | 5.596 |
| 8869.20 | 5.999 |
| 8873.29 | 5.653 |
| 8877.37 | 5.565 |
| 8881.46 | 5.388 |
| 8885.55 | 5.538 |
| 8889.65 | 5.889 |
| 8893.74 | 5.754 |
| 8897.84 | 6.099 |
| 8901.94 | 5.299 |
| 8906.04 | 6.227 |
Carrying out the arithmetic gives 2.9 AA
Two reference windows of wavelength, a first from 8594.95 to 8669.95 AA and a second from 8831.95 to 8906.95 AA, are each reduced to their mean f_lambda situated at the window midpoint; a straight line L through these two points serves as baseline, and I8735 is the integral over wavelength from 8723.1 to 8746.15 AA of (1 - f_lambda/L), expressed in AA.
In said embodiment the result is 0.6 AA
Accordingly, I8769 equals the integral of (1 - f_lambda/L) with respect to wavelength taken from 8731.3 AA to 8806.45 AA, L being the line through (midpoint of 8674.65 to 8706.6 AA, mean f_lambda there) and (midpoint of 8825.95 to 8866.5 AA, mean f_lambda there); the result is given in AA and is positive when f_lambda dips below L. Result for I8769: -3.3 AA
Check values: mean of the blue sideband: 5.71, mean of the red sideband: 5.57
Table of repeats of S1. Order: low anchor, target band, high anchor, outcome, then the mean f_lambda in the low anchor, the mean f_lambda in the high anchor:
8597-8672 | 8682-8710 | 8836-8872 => 1.12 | 6.13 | 5.76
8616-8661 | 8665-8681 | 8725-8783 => 1.72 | 6.22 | 5.93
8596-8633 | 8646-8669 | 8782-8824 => 1.13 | 6.36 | 5.78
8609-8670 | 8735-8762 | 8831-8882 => 0.50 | 6.17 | 5.69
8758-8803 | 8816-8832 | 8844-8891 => 1.68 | 5.94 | 5.73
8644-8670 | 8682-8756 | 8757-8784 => 1.52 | 5.92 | 6.03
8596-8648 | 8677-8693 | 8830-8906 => 0.77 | 6.28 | 5.7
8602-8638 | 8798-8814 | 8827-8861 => 0.05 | 6.4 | 5.58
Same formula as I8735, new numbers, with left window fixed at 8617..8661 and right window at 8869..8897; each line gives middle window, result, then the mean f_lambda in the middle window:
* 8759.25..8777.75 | 0.44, 5.79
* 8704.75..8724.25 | 0.13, 6.01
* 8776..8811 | -0.60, 5.98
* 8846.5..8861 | -0.30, 5.87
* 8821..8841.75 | 1.92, 5.26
